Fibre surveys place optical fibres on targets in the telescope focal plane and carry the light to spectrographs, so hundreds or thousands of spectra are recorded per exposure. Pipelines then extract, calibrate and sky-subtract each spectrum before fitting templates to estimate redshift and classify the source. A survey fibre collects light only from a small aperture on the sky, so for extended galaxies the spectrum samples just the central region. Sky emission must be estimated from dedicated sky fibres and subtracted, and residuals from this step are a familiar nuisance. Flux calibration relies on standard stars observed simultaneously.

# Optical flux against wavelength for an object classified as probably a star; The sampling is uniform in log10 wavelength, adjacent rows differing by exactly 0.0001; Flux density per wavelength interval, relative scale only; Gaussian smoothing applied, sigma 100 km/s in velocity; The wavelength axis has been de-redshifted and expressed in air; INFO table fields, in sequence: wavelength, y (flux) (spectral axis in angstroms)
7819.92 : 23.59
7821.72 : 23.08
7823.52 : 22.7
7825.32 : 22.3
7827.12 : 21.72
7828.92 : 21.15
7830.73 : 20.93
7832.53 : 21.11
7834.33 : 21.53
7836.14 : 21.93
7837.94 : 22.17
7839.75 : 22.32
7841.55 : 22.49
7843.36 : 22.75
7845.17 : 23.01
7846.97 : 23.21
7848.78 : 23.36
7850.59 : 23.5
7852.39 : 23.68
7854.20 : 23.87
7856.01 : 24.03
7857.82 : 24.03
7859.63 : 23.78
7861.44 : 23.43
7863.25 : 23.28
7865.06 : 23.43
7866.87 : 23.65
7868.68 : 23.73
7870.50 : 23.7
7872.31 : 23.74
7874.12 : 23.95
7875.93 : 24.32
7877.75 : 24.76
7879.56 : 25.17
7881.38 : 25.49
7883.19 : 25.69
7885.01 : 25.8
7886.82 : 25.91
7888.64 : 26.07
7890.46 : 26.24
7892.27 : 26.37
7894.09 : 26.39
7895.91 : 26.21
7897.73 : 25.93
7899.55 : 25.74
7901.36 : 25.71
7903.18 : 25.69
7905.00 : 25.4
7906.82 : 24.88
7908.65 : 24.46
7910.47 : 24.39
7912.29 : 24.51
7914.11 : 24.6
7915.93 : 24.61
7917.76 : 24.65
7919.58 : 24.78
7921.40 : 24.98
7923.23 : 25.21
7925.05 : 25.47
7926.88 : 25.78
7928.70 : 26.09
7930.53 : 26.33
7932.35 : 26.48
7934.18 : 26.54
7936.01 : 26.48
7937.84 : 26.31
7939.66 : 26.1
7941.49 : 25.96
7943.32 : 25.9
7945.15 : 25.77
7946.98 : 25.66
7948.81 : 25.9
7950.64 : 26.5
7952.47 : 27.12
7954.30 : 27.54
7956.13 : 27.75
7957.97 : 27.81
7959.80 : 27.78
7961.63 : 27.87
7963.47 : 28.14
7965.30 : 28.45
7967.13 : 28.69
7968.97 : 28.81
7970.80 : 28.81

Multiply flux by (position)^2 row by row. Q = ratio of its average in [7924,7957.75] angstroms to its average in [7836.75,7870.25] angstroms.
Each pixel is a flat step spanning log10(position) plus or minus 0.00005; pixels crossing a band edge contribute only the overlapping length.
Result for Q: 1.2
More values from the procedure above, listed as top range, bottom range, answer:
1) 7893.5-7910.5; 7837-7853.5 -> 1.13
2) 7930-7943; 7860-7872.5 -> 1.14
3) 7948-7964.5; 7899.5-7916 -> 1.11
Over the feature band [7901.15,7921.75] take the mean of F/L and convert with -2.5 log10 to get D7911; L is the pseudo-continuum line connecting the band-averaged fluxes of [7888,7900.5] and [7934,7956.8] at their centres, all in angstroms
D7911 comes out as 0.06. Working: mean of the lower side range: 26.1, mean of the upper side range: 26.4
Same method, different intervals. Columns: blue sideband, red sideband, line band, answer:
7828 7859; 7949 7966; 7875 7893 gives -0.05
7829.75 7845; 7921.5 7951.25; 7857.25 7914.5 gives -0.04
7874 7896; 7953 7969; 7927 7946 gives 0.04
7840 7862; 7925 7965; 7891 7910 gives -0.02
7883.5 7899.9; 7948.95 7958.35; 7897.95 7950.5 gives 0.05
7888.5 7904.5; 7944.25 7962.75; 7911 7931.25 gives 0.05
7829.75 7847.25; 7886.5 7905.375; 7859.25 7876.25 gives 0.02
